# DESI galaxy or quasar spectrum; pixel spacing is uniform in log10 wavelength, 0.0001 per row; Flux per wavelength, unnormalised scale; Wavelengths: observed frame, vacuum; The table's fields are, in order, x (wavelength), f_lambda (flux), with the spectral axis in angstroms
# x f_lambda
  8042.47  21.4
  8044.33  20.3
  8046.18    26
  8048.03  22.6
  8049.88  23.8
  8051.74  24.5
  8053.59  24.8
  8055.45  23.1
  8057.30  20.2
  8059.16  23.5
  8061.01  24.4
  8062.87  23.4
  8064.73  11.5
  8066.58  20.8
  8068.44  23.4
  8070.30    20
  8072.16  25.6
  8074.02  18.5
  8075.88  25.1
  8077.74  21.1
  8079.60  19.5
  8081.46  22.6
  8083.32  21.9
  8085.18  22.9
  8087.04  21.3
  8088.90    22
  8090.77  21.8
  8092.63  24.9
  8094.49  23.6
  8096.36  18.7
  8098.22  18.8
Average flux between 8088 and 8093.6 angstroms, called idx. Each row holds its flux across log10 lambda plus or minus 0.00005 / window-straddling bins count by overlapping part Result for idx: 22.9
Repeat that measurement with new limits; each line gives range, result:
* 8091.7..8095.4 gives 24.3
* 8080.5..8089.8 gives 22.1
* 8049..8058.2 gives 23.3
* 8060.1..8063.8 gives 23.9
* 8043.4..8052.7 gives 23.5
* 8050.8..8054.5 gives 24.6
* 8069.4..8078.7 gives 22.1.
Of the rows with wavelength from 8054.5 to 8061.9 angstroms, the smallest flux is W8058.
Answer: 20.2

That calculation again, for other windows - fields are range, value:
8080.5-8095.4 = 21.3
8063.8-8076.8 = 11.5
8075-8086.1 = 19.5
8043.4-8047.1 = 20.3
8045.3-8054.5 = 22.6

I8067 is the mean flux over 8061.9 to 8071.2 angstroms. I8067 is 19.8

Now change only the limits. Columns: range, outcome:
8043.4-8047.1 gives 23.1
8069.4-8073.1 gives 22.8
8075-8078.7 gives 23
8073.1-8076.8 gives 21.8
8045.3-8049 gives 24.3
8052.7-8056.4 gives 23.9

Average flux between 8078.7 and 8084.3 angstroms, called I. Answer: 21.4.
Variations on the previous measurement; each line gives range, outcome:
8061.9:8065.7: 17.6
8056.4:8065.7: 20.6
